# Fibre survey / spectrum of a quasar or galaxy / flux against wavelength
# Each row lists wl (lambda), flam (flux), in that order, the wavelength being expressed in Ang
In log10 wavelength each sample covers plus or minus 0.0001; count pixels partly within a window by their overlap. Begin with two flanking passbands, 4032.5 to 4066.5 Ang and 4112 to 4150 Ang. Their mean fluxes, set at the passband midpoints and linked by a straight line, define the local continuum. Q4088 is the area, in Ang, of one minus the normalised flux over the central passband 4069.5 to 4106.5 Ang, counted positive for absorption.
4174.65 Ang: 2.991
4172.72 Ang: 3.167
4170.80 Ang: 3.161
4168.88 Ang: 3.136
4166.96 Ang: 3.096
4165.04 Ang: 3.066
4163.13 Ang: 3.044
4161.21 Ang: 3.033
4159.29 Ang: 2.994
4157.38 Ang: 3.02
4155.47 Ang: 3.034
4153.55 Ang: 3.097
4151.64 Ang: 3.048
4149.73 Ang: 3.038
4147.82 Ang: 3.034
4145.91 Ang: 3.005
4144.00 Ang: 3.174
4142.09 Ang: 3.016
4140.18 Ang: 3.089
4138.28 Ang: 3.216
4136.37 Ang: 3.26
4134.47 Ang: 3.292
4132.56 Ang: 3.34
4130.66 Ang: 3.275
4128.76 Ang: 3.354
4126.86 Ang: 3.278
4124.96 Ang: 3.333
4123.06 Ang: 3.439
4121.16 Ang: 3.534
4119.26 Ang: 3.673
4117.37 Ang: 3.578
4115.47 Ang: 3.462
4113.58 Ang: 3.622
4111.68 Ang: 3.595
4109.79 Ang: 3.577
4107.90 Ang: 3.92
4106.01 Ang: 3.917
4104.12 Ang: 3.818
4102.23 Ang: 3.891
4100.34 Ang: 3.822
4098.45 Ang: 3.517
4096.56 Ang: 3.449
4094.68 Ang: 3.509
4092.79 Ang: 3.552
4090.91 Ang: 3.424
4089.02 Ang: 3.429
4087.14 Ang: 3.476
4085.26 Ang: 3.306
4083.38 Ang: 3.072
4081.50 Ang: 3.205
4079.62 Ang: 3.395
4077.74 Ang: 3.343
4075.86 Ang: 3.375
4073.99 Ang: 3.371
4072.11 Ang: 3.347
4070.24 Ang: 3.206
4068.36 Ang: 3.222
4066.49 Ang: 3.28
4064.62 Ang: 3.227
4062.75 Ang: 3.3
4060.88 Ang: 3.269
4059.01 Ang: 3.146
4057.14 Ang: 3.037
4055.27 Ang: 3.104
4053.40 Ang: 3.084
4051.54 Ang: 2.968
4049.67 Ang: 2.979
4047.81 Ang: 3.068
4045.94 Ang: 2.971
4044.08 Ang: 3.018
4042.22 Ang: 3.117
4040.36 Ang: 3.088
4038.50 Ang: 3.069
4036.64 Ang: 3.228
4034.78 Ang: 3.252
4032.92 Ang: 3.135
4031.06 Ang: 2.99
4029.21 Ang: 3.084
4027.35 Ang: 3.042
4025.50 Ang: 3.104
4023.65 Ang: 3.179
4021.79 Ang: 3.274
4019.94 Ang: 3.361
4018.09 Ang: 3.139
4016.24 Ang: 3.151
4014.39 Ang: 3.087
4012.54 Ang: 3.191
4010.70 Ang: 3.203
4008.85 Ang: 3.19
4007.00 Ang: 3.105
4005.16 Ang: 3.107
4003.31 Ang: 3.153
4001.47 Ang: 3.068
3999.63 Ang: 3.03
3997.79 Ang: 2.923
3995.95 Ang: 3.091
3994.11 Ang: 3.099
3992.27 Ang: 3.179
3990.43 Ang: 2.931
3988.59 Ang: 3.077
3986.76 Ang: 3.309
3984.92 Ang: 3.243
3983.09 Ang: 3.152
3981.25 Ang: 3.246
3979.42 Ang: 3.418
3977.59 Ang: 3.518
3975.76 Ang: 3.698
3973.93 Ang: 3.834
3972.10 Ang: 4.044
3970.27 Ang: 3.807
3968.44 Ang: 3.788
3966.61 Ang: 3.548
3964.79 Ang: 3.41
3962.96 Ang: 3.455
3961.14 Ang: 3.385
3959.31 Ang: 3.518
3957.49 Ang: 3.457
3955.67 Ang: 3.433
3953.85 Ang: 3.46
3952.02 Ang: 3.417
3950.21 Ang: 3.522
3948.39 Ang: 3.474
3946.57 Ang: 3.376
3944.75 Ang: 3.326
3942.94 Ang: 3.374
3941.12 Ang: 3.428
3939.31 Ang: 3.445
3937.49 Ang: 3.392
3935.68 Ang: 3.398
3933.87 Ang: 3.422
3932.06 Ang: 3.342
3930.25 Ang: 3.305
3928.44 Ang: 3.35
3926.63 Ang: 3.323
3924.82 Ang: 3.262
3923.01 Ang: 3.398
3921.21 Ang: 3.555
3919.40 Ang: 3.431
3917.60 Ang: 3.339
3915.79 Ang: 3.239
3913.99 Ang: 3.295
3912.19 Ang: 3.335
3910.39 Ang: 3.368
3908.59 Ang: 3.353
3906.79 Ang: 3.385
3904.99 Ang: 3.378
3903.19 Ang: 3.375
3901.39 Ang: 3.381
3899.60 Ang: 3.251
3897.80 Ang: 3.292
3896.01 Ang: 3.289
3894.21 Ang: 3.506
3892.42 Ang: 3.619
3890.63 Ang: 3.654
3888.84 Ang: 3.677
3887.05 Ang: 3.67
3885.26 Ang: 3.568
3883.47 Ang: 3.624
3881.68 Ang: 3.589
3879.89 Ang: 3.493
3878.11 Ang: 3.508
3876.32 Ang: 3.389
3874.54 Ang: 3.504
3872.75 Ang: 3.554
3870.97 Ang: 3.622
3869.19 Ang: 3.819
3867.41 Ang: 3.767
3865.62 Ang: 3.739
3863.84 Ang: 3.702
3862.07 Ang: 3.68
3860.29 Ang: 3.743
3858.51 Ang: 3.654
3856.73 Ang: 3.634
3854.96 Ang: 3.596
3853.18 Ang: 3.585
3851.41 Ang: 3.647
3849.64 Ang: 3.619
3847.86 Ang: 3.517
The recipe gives -3.0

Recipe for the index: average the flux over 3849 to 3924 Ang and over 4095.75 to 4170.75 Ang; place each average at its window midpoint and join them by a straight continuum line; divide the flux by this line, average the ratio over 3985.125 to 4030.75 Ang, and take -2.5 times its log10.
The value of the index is 0.099 mag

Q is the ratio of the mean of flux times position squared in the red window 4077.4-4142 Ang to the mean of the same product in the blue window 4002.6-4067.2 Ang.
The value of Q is 1.1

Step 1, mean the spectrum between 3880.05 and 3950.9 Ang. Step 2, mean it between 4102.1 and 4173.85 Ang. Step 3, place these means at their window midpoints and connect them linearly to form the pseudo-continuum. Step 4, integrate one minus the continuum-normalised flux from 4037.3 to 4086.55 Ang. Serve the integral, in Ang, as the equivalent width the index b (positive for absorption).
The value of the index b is 2.4 Ang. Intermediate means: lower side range 3.42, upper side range 3.3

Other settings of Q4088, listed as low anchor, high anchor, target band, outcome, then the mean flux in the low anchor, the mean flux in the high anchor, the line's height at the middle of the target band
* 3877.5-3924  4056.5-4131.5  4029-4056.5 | 2.9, 3.44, 3.44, 3.44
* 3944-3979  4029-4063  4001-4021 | 0.7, 3.55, 3.1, 3.28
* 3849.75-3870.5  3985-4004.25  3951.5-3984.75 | -3.3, 3.68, 3.09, 3.21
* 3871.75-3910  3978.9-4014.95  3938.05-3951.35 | -0.5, 3.48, 3.14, 3.31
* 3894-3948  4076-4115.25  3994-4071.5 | 7.7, 3.36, 3.54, 3.47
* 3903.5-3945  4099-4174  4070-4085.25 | 0.2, 3.37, 3.32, 3.33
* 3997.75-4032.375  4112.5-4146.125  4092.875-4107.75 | -1.9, 3.13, 3.34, 3.28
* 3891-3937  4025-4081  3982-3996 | 0.5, 3.37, 3.16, 3.26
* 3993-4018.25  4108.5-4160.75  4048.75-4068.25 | 0.2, 3.11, 3.27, 3.18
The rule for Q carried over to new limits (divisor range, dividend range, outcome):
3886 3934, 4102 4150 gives 1.12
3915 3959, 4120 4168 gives 1.03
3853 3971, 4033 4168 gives 1.04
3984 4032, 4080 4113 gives 1.19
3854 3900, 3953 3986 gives 1.03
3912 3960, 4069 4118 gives 1.12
